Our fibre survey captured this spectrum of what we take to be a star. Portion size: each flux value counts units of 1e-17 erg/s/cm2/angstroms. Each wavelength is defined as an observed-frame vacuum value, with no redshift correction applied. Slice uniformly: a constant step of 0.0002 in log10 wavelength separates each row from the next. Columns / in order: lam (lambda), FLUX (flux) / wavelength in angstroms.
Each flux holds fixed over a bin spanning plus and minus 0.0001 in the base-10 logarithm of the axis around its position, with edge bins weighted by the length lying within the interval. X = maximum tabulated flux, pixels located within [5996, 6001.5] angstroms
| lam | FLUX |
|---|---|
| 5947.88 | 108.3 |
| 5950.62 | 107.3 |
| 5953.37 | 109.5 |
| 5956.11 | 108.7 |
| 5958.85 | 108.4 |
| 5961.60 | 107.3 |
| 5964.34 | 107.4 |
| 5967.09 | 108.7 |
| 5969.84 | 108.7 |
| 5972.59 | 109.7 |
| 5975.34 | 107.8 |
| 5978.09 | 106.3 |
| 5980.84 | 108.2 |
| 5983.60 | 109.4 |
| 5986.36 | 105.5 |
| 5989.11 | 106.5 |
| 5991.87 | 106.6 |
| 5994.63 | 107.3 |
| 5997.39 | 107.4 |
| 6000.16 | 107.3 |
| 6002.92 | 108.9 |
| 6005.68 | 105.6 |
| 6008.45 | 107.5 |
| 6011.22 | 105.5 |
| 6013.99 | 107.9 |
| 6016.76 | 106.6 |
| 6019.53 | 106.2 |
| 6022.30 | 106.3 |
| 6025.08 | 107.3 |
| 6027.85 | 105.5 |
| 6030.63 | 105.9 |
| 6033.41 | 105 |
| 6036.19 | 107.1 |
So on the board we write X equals 107.4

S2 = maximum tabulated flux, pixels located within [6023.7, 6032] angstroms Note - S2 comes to 107.3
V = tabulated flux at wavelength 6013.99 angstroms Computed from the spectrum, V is 107.9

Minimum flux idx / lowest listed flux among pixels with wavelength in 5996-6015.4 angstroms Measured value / 105.5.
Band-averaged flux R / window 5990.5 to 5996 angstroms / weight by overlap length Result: 107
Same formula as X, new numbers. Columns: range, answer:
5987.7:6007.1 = 108.9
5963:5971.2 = 108.7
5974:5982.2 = 108.2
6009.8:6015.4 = 107.9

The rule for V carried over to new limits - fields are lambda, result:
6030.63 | 105.9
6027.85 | 105.5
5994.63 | 107.3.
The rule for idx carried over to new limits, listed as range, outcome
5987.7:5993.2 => 106.5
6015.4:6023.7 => 106.2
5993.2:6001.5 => 107.3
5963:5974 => 107.4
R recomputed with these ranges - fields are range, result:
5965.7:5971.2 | 109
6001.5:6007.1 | 107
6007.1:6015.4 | 107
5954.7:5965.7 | 108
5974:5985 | 108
